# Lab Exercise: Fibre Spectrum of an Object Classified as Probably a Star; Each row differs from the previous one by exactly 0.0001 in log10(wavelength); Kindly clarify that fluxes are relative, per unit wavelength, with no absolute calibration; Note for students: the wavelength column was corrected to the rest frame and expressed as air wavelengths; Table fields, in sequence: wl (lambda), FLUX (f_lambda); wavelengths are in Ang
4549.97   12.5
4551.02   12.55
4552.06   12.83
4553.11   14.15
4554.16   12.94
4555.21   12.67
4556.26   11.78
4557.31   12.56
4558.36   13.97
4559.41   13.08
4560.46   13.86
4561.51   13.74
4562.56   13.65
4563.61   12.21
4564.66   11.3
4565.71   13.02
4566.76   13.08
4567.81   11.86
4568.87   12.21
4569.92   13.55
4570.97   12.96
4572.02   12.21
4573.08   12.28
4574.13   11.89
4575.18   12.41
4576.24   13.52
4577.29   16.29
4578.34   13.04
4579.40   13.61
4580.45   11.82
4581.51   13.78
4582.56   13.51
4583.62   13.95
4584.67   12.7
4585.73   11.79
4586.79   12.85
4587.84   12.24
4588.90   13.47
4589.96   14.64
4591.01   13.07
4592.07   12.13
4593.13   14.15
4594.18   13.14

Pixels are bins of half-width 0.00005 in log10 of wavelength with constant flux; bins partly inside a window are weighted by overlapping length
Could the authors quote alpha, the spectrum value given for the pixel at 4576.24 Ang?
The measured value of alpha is 13.52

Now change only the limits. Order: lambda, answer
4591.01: 13.07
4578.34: 13.04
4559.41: 13.08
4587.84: 12.24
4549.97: 12.5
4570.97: 12.96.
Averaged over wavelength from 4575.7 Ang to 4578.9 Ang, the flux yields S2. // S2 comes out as 14.3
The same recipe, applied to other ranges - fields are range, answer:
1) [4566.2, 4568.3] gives 12.5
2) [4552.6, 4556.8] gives 12.9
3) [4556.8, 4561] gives 13.4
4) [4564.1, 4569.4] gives 12.3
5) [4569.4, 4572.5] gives 12.9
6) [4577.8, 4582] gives 13.1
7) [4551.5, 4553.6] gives 13.5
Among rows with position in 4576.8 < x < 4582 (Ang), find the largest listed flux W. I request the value 16.29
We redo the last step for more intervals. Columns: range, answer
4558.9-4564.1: 13.86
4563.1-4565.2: 12.21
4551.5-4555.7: 14.15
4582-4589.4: 13.95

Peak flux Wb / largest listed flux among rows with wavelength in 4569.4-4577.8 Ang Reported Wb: 16.29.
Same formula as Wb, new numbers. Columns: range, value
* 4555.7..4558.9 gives 13.97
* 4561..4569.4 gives 13.74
